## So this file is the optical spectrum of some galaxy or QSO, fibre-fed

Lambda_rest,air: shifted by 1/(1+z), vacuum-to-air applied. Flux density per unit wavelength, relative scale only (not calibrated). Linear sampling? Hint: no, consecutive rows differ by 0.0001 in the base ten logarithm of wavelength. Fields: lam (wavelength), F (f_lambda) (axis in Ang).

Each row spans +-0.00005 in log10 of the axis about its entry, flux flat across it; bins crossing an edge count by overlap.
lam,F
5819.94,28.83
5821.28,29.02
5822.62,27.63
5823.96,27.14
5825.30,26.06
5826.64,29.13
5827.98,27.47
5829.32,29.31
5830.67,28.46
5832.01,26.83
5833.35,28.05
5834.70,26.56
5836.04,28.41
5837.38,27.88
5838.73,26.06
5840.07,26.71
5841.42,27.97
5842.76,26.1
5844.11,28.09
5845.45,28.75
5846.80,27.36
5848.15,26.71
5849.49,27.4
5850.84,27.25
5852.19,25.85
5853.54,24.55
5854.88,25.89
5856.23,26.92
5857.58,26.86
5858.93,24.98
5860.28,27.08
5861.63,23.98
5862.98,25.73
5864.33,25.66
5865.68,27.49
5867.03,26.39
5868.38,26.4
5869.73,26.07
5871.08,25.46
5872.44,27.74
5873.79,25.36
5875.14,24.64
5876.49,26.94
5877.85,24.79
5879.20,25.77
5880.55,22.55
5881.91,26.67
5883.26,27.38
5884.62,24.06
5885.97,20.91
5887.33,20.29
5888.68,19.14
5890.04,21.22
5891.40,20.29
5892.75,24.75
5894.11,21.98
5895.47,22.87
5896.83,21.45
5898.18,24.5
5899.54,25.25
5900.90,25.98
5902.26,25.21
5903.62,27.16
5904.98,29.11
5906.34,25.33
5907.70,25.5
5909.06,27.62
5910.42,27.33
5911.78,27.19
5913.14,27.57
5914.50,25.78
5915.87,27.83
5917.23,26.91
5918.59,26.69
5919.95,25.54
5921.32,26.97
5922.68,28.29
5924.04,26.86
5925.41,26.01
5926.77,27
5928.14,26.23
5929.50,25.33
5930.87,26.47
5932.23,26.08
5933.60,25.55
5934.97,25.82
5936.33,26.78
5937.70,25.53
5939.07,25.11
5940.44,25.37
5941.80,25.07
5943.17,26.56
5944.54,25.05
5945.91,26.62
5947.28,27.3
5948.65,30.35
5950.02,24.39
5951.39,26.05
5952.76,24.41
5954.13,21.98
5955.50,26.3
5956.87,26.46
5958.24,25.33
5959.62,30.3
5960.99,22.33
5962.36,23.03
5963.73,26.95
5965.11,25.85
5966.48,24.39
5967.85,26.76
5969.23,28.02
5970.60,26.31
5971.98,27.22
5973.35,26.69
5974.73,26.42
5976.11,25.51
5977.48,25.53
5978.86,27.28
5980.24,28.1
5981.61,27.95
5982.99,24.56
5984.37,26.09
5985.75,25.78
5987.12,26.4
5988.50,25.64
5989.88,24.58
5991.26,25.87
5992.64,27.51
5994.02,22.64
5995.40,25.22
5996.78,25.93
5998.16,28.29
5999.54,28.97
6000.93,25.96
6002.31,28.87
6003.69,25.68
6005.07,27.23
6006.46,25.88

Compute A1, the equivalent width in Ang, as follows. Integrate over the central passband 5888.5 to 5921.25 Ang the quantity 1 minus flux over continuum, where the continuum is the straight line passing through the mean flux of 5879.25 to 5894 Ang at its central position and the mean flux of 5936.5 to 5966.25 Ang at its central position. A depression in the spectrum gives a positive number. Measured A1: -2.1 Ang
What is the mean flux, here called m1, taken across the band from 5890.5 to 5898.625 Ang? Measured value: 22.6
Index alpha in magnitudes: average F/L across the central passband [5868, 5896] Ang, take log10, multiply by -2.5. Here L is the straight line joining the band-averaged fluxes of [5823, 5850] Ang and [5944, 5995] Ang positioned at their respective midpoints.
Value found 0.13 mag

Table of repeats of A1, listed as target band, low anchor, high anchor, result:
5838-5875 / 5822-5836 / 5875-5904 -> -0.8 Ang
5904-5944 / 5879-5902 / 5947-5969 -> -3.2 Ang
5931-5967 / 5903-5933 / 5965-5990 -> 1.1 Ang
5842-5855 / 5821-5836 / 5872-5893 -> -0.3 Ang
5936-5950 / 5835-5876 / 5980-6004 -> 0.1 Ang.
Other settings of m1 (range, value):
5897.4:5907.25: 26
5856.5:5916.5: 25.1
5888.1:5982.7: 25.8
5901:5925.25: 26.8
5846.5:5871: 26.2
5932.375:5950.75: 26.1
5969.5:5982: 26.8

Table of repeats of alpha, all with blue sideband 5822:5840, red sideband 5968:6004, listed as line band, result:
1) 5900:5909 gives 0.02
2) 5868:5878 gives 0.05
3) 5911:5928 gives 0.00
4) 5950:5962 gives 0.06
